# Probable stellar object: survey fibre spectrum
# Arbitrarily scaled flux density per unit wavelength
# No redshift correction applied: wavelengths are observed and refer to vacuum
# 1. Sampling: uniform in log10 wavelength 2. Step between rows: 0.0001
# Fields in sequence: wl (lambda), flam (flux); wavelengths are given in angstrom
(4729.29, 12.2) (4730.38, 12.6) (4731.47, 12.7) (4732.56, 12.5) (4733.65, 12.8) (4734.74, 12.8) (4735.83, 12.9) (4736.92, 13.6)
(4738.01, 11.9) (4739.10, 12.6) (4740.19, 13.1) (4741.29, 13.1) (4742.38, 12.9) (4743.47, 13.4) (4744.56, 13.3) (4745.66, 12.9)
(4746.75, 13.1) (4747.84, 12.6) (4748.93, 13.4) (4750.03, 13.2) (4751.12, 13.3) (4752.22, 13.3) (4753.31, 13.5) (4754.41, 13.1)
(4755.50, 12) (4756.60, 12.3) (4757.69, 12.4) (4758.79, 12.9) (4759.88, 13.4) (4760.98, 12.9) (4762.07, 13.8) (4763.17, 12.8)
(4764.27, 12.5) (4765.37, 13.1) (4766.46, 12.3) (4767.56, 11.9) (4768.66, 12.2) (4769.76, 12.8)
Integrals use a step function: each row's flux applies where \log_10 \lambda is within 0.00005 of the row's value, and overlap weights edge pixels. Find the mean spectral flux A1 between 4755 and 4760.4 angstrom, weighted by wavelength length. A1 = 12.6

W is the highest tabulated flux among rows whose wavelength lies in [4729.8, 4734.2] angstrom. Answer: 12.8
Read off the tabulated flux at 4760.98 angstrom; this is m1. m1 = 12.9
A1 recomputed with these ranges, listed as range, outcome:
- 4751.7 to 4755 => 13.3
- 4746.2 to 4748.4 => 12.9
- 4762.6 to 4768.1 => 12.5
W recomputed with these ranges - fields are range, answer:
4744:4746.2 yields 13.3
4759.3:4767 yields 13.8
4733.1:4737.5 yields 13.6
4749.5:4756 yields 13.5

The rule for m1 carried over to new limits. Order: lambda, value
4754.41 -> 13.1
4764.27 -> 12.5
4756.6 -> 12.3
